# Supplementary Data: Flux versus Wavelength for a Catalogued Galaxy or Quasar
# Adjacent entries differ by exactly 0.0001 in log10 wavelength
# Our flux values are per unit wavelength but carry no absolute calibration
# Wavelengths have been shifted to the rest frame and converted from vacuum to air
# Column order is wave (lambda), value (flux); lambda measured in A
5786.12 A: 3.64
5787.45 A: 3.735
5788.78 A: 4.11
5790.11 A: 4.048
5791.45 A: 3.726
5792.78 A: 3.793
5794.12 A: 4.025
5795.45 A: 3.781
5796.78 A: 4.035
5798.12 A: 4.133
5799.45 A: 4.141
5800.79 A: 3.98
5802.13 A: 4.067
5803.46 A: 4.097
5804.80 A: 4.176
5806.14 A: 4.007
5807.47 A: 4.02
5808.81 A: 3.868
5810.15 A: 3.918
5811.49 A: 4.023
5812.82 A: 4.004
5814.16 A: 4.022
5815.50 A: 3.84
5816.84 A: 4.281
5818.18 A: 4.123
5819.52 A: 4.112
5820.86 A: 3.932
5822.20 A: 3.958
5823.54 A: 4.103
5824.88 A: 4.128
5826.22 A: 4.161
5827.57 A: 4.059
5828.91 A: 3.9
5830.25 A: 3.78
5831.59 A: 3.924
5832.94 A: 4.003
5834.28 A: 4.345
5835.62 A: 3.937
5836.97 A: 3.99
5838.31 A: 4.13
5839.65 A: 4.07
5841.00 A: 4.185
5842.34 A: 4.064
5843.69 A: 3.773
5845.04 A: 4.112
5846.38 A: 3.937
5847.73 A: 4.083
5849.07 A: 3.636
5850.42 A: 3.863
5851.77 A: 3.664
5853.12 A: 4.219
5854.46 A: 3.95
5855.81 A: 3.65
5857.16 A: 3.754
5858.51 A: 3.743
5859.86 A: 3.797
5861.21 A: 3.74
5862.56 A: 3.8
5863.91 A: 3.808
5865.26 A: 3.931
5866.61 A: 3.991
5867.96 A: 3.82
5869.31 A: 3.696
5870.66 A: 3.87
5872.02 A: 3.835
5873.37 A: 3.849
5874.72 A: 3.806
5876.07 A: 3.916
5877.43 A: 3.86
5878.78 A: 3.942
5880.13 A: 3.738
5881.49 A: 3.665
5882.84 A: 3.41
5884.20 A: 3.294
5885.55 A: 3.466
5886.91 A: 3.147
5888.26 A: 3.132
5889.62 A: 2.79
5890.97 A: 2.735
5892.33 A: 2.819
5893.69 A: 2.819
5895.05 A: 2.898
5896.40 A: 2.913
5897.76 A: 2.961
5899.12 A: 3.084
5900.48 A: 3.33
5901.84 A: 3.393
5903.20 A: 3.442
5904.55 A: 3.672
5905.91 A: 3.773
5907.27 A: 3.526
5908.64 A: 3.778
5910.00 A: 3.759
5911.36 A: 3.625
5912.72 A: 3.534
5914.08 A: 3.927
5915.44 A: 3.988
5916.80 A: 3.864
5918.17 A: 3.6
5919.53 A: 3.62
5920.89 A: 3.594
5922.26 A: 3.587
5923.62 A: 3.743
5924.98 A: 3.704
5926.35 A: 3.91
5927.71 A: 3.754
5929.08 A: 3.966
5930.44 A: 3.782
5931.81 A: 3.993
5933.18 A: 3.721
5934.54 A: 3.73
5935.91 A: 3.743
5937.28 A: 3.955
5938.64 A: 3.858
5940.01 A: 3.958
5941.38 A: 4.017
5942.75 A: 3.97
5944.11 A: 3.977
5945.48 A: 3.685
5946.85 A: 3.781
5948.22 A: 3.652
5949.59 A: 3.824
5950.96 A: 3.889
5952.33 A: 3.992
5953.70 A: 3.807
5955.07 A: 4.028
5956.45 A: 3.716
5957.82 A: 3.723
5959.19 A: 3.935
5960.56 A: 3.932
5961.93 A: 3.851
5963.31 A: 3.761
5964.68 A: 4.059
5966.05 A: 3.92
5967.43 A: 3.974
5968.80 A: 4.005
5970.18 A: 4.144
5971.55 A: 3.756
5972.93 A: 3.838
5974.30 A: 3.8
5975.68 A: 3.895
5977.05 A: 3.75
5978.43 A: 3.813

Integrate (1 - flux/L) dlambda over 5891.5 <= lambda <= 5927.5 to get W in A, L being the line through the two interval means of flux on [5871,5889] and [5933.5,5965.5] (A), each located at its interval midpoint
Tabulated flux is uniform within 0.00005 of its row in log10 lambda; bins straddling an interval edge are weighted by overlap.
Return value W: 2.2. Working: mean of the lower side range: 3.62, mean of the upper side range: 3.86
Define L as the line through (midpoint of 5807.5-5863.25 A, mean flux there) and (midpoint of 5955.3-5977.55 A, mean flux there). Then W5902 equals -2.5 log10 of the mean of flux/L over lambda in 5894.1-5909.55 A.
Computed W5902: 0.17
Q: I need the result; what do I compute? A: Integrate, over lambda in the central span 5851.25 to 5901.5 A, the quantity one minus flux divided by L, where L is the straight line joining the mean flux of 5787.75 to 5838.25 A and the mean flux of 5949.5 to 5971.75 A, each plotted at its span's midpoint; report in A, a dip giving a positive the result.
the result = 5.50 A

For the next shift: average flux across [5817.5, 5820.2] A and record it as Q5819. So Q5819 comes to 4.12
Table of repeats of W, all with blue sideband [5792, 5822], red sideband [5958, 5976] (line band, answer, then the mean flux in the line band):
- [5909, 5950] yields 1.5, 3.79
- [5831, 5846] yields -0.2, 4.05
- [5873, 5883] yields 0.4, 3.79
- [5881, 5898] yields 3.8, 3.08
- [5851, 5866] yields 0.6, 3.82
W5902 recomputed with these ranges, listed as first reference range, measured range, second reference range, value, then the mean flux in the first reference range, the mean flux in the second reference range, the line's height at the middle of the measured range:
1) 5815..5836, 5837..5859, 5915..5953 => 0.017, 4.04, 3.82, 3.99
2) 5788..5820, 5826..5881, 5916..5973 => 0.013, 4.01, 3.84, 3.95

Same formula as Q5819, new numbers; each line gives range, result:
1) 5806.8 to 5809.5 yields 3.95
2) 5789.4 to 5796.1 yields 3.88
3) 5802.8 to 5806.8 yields 4.09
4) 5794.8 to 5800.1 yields 4.03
